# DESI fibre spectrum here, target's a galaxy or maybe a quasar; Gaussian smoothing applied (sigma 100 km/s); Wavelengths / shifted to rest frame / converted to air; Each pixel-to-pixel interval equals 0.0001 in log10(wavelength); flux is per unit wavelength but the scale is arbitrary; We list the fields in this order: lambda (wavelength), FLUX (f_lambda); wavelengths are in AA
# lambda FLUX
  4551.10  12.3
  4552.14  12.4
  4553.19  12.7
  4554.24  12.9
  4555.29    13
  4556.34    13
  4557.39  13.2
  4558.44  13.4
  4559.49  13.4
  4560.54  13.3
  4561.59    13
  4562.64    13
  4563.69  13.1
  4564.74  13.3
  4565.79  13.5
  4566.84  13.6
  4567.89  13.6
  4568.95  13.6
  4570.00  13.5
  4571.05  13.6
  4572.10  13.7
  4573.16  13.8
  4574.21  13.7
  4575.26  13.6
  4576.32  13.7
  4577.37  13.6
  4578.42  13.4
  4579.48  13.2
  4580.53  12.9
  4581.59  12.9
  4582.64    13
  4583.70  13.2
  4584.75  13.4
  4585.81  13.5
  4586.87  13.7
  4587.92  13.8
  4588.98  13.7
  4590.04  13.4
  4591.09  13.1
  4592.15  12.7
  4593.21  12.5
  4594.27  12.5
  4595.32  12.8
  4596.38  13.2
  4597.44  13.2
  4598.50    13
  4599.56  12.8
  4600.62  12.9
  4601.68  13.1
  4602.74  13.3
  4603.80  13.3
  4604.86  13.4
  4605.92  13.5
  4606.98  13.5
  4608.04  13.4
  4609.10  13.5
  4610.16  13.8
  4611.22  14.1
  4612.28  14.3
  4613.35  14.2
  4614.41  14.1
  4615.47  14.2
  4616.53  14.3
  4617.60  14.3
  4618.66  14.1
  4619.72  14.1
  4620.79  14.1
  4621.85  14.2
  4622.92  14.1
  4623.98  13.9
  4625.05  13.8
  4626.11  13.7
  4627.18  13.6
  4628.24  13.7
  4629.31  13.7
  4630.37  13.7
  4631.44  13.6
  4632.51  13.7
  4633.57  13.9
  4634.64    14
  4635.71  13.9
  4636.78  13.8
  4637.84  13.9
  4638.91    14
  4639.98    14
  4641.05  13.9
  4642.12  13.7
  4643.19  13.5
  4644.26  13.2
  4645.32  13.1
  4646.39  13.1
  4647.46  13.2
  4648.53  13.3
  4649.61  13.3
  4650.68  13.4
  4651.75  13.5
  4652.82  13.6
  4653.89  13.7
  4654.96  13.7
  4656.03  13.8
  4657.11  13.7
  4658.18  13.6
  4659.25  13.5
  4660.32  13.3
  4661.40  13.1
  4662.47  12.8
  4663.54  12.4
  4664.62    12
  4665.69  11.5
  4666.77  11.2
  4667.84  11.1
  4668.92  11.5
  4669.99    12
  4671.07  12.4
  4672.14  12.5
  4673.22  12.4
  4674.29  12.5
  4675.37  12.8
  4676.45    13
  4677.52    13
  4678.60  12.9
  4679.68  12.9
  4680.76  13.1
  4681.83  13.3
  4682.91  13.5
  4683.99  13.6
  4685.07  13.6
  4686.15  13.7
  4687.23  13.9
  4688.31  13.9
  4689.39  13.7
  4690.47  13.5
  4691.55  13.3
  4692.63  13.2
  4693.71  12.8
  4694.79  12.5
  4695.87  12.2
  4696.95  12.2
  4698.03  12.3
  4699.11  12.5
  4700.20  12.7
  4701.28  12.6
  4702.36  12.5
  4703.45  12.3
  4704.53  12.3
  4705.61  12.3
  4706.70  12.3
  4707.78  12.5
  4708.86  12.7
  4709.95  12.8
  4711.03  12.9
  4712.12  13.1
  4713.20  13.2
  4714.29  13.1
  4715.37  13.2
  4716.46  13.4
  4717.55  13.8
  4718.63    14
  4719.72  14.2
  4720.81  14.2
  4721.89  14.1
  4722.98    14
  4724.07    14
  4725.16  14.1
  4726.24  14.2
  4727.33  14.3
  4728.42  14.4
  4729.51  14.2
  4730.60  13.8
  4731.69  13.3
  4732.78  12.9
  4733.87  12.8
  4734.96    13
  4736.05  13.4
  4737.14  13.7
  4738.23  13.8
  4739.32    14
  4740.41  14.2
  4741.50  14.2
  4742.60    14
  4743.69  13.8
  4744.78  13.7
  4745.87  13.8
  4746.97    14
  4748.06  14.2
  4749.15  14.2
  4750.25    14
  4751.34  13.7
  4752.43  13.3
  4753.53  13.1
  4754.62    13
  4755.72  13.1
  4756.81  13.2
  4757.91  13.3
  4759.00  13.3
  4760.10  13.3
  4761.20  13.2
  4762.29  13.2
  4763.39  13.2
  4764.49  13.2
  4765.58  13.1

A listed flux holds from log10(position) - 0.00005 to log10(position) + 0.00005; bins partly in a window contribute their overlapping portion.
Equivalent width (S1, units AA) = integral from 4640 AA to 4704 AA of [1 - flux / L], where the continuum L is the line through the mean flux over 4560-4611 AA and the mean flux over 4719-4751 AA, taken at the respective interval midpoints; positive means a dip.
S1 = 3.1 AA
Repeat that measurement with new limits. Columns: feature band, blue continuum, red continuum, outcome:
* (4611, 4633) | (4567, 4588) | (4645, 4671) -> -1.4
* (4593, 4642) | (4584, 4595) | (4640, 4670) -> -2.0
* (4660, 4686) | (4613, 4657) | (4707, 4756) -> 2.1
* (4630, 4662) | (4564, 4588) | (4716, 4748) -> 0.1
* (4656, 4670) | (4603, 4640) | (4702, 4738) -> 1.2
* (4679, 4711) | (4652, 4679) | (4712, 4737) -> 0.7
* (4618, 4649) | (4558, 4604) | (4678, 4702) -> -1.3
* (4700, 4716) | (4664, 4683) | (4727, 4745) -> 0.5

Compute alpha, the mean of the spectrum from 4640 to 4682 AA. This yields 12.9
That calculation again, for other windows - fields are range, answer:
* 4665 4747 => 13.2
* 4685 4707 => 12.9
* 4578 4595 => 13.2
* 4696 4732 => 13.2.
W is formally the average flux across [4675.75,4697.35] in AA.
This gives 13.2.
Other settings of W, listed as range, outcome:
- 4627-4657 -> 13.6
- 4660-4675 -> 12.2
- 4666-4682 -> 12.4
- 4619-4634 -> 13.8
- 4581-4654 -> 13.6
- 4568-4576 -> 13.6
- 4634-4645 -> 13.8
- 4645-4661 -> 13.4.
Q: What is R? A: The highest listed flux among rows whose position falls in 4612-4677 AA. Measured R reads 14.3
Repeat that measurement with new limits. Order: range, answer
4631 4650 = 14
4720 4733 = 14.4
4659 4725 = 14.2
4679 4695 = 13.9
